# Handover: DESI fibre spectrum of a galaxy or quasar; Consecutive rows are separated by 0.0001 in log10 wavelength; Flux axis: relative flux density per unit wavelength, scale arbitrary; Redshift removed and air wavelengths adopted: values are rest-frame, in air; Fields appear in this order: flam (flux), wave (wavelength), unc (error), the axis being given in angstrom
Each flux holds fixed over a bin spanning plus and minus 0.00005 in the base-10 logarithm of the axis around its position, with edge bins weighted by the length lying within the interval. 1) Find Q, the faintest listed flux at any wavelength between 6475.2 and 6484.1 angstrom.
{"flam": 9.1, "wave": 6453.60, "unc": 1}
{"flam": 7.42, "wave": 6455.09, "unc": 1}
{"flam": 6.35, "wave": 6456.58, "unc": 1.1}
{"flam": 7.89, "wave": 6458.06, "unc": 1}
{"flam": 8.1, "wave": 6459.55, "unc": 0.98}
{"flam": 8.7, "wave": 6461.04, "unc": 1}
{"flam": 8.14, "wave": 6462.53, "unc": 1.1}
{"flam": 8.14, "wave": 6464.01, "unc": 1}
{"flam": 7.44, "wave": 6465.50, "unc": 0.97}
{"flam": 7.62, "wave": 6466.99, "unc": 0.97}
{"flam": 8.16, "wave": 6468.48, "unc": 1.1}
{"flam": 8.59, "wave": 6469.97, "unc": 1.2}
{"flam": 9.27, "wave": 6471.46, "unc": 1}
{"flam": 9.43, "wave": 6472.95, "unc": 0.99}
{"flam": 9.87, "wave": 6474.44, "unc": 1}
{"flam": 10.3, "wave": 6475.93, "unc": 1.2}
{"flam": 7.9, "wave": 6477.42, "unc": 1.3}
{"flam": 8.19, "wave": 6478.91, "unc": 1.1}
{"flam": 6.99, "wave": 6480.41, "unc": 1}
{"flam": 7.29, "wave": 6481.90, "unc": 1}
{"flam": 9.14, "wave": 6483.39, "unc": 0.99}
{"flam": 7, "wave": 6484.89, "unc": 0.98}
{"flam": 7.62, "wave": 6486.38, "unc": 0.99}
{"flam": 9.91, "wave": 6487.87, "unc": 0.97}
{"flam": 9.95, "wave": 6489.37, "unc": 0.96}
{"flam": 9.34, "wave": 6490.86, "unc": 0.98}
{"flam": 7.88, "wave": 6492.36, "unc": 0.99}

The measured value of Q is 6.99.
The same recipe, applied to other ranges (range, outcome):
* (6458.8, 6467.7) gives 7.44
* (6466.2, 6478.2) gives 7.62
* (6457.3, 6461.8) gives 7.89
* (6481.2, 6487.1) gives 7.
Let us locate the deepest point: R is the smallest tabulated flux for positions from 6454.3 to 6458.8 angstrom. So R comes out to 6.35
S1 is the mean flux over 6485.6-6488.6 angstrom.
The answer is 8.76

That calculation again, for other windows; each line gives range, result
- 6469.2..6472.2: 8.92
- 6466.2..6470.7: 8.11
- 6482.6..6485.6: 8.06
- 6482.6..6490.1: 8.71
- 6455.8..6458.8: 7.13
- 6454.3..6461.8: 7.69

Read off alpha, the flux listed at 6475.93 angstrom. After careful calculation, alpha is 10.3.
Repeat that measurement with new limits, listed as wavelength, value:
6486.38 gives 7.62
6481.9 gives 7.29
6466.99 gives 7.62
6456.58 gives 6.35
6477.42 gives 7.9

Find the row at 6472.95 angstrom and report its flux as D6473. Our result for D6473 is 9.43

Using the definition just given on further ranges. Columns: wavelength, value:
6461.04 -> 8.7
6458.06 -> 7.89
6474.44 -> 9.87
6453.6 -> 9.1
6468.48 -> 8.16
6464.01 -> 8.14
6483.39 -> 9.14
